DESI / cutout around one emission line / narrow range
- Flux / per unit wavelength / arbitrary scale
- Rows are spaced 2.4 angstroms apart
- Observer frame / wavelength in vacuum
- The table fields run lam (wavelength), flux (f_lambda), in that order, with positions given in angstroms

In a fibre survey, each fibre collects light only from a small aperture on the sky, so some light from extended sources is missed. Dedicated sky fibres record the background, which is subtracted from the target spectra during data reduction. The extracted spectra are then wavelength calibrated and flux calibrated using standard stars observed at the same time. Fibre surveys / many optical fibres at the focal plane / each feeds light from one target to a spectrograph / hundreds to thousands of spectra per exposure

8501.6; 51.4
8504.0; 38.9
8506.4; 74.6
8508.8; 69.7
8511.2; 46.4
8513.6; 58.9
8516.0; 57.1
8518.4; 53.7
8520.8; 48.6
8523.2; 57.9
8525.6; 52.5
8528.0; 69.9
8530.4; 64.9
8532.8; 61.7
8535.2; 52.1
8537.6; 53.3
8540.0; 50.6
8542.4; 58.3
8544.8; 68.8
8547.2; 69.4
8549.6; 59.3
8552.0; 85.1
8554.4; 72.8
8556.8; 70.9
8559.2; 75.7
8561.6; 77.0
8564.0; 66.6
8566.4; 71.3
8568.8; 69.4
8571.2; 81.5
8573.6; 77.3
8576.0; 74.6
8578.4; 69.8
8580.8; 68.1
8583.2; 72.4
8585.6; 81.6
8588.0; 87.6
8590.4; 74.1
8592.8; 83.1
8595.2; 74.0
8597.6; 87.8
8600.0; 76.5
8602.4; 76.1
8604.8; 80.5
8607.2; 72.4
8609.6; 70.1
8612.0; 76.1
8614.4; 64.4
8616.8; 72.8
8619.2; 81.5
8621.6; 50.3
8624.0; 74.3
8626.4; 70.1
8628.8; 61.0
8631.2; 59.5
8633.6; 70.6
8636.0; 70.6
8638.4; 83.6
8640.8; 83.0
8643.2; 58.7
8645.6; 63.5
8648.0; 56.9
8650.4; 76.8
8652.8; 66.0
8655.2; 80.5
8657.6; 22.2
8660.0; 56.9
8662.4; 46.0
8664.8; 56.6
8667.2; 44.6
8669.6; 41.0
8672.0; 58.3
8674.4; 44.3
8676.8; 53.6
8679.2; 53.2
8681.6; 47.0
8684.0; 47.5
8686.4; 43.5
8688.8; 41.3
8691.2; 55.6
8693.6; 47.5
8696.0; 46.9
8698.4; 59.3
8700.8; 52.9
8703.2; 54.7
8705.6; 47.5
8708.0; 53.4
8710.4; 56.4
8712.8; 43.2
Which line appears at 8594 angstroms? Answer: Mg II 2798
